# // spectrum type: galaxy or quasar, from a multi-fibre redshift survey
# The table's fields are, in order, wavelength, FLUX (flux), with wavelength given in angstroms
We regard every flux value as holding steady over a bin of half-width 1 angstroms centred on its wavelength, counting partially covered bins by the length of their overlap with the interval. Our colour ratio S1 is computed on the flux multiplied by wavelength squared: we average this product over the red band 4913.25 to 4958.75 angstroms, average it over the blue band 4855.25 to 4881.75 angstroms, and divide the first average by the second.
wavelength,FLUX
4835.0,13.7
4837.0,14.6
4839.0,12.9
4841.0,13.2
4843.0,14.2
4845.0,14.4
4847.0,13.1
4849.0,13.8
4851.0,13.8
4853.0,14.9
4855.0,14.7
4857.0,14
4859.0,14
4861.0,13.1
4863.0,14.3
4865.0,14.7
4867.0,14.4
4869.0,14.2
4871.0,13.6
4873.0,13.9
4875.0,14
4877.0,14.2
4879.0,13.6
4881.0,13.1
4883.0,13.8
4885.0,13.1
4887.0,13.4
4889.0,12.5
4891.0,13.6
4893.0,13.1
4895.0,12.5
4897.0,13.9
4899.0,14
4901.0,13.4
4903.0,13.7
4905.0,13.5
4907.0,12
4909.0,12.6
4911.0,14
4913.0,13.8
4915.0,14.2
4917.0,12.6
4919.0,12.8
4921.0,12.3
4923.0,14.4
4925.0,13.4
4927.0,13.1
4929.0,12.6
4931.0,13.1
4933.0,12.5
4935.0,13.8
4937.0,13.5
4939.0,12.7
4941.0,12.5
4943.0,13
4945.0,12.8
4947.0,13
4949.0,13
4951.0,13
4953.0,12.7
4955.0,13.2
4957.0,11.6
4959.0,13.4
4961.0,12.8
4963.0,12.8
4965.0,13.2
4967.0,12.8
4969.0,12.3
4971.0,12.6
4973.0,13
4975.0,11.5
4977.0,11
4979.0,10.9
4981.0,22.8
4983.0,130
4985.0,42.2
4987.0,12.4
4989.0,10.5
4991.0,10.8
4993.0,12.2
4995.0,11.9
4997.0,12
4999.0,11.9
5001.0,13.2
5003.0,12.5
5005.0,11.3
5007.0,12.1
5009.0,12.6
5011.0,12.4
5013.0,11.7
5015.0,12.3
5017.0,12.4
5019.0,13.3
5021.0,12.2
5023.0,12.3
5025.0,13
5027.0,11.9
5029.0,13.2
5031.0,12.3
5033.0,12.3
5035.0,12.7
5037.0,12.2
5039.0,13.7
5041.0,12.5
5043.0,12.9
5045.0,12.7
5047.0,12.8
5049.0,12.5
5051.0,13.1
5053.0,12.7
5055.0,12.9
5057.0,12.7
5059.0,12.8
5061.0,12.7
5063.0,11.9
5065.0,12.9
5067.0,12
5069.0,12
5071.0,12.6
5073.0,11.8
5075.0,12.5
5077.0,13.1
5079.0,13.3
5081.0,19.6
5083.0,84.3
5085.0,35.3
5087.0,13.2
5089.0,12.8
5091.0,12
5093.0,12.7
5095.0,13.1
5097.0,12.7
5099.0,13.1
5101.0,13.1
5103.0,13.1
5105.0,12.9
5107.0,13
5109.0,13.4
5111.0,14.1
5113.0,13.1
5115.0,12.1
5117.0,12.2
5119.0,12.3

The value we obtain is 0.96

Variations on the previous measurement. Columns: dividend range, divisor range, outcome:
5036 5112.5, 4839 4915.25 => 1.22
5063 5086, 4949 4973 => 1.75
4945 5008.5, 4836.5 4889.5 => 1.31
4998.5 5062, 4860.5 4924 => 0.98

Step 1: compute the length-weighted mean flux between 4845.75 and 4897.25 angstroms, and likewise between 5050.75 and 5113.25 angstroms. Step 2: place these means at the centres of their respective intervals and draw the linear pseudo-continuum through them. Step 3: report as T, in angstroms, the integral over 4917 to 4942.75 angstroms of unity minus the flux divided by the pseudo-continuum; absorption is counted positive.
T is 2.4 angstroms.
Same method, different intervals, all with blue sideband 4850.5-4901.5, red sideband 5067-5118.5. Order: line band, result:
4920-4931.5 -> 1.0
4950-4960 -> 1.4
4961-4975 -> 2.2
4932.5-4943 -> 1.1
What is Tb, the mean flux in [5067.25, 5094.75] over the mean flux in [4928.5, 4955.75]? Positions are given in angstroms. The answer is 1.54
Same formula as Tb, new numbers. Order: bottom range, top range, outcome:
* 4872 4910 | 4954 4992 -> 1.54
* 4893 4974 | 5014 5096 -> 1.16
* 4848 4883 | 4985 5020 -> 0.92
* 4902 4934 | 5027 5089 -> 1.21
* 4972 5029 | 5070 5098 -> 1.13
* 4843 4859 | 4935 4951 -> 0.92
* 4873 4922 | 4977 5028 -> 1.37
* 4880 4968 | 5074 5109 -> 1.42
